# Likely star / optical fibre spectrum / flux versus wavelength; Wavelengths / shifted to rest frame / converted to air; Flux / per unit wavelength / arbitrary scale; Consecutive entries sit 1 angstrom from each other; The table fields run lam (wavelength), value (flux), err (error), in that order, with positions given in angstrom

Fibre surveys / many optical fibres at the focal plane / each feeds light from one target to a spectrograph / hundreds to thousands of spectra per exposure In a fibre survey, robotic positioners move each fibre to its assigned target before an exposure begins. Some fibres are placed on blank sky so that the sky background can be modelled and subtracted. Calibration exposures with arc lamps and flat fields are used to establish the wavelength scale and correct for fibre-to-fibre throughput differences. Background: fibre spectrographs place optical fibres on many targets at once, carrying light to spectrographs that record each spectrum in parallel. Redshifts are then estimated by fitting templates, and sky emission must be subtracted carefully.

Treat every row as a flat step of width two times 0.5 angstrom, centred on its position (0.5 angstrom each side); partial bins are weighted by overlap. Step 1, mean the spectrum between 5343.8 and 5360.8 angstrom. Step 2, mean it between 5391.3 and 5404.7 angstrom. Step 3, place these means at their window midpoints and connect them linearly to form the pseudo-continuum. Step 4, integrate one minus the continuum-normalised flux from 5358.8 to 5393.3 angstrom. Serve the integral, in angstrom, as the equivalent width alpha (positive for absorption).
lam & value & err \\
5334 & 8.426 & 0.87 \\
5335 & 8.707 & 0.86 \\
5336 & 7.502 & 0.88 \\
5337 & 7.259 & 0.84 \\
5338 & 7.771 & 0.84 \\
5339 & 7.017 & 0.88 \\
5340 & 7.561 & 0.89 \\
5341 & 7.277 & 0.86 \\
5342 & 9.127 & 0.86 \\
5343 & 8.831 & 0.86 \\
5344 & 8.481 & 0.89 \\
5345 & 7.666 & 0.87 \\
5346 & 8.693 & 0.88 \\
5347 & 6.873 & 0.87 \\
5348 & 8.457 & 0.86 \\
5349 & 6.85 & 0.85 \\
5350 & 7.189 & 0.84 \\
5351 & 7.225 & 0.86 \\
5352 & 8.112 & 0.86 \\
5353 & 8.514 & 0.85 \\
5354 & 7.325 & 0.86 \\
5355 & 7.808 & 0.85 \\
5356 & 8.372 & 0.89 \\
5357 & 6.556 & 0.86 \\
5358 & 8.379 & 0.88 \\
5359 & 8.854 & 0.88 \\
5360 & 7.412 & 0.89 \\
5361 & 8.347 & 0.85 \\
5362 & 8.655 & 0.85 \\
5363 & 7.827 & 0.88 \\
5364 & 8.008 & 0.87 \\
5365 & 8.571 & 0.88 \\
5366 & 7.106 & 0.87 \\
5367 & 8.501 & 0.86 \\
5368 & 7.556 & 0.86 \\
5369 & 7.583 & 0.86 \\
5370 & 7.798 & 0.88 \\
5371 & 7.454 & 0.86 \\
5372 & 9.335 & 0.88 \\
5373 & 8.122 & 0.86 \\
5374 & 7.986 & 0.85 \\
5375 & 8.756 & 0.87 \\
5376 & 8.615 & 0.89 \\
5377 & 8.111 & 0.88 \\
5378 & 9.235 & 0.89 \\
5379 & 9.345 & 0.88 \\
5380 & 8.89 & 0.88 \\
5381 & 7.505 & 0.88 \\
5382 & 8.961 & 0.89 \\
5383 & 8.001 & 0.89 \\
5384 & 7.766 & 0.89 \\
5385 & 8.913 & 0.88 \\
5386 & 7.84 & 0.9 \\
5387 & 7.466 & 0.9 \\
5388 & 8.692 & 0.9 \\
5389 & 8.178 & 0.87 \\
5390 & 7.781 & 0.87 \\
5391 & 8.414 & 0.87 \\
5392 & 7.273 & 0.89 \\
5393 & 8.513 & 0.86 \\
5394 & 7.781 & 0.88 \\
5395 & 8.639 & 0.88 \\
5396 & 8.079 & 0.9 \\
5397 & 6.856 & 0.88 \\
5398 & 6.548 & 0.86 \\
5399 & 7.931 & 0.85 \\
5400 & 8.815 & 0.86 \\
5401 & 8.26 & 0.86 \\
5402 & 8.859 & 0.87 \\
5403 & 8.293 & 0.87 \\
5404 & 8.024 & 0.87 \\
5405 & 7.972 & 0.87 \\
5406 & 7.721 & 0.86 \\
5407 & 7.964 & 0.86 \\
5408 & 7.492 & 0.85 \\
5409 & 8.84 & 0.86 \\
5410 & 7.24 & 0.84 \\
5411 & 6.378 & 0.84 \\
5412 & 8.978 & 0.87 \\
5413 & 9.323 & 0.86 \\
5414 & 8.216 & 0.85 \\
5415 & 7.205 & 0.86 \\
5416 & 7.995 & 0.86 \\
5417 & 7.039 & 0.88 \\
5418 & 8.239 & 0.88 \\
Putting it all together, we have -1.3 angstrom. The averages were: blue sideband 7.81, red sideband 8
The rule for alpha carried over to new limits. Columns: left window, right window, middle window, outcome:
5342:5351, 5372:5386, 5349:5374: 0.8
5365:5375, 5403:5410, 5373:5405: -0.8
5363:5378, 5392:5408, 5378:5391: -0.4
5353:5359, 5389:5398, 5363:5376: -0.4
